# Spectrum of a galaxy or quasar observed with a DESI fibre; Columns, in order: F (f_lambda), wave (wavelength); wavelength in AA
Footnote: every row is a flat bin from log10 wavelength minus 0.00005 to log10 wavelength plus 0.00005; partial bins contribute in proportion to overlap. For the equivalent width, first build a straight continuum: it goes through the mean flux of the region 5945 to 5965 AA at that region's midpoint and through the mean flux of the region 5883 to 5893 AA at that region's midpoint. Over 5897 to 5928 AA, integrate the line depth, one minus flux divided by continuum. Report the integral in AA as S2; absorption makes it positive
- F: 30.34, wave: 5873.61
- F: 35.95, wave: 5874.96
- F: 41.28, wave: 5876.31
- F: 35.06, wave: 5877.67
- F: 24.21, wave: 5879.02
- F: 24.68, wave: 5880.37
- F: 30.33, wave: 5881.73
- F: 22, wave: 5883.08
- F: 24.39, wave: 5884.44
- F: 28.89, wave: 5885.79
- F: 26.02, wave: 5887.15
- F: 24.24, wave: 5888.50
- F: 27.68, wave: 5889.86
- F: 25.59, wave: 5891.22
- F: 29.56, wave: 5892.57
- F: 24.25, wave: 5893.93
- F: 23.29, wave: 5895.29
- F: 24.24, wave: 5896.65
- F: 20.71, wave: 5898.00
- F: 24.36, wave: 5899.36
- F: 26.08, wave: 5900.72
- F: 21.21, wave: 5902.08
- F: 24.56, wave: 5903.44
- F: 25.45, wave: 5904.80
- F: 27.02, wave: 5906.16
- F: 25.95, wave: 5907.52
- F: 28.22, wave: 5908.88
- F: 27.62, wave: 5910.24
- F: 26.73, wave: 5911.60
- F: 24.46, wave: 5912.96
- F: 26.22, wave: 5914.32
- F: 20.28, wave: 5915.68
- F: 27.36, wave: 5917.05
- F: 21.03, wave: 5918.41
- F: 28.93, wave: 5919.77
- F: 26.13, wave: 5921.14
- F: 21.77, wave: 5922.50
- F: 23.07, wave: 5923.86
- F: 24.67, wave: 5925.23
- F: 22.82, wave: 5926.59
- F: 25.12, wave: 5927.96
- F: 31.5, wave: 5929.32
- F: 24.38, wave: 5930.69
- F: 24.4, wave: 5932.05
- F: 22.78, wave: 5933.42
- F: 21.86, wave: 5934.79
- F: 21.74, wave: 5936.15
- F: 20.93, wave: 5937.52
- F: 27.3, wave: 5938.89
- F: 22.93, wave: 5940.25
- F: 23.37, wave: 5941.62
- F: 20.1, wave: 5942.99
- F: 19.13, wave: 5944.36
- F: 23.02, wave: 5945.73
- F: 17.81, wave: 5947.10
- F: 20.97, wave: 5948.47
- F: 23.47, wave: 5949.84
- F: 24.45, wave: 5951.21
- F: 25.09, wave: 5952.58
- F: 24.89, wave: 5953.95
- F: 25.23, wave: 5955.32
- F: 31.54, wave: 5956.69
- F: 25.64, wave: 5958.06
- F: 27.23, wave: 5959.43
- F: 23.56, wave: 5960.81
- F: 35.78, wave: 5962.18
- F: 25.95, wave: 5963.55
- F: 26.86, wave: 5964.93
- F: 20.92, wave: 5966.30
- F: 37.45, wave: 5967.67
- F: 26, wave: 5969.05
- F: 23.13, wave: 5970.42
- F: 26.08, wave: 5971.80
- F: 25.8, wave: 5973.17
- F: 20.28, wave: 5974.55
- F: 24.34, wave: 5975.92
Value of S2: 1.4 AA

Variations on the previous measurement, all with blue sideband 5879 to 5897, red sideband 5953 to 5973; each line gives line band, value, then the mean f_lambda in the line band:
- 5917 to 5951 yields 4.0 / 23.4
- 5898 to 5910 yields 0.4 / 25.2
